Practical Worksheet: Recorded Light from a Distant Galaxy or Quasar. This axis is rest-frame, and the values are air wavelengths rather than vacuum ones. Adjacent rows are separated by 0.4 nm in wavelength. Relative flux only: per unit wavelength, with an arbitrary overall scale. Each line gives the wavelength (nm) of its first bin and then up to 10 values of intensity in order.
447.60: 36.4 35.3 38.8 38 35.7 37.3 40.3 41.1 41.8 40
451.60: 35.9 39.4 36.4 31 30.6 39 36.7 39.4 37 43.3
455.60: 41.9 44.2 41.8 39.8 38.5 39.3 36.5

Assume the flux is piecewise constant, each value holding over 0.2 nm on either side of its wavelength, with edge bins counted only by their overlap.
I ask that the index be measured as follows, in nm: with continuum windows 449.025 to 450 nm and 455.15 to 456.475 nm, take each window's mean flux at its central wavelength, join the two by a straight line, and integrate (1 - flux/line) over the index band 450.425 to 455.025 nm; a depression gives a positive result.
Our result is 0.327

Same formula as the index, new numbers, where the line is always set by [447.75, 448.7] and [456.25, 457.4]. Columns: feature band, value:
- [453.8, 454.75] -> 0.03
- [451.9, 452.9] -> 0.07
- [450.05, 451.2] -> -0.10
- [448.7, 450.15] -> -0.01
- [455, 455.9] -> -0.07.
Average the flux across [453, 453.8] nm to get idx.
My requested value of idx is 34.8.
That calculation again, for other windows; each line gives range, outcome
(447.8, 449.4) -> 37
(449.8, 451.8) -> 39.8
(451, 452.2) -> 38.4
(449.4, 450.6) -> 39.6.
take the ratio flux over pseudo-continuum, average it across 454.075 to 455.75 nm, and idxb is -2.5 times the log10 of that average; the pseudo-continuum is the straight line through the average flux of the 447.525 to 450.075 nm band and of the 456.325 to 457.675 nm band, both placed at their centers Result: -0.027 mag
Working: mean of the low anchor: 37.3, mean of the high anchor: 39.7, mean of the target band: 40.1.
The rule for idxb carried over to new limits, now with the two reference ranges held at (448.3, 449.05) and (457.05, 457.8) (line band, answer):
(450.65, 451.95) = -0.021 mag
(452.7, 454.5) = 0.095 mag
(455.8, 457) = -0.083 mag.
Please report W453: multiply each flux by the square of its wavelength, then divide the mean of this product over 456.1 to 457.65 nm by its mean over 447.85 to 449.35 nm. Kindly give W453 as 1.12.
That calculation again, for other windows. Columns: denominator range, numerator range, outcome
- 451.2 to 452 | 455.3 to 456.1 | 1.16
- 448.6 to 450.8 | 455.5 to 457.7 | 1.09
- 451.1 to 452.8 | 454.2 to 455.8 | 1.11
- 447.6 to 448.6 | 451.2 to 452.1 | 1.05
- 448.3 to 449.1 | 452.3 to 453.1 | 0.88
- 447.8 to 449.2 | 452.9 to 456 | 1.06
